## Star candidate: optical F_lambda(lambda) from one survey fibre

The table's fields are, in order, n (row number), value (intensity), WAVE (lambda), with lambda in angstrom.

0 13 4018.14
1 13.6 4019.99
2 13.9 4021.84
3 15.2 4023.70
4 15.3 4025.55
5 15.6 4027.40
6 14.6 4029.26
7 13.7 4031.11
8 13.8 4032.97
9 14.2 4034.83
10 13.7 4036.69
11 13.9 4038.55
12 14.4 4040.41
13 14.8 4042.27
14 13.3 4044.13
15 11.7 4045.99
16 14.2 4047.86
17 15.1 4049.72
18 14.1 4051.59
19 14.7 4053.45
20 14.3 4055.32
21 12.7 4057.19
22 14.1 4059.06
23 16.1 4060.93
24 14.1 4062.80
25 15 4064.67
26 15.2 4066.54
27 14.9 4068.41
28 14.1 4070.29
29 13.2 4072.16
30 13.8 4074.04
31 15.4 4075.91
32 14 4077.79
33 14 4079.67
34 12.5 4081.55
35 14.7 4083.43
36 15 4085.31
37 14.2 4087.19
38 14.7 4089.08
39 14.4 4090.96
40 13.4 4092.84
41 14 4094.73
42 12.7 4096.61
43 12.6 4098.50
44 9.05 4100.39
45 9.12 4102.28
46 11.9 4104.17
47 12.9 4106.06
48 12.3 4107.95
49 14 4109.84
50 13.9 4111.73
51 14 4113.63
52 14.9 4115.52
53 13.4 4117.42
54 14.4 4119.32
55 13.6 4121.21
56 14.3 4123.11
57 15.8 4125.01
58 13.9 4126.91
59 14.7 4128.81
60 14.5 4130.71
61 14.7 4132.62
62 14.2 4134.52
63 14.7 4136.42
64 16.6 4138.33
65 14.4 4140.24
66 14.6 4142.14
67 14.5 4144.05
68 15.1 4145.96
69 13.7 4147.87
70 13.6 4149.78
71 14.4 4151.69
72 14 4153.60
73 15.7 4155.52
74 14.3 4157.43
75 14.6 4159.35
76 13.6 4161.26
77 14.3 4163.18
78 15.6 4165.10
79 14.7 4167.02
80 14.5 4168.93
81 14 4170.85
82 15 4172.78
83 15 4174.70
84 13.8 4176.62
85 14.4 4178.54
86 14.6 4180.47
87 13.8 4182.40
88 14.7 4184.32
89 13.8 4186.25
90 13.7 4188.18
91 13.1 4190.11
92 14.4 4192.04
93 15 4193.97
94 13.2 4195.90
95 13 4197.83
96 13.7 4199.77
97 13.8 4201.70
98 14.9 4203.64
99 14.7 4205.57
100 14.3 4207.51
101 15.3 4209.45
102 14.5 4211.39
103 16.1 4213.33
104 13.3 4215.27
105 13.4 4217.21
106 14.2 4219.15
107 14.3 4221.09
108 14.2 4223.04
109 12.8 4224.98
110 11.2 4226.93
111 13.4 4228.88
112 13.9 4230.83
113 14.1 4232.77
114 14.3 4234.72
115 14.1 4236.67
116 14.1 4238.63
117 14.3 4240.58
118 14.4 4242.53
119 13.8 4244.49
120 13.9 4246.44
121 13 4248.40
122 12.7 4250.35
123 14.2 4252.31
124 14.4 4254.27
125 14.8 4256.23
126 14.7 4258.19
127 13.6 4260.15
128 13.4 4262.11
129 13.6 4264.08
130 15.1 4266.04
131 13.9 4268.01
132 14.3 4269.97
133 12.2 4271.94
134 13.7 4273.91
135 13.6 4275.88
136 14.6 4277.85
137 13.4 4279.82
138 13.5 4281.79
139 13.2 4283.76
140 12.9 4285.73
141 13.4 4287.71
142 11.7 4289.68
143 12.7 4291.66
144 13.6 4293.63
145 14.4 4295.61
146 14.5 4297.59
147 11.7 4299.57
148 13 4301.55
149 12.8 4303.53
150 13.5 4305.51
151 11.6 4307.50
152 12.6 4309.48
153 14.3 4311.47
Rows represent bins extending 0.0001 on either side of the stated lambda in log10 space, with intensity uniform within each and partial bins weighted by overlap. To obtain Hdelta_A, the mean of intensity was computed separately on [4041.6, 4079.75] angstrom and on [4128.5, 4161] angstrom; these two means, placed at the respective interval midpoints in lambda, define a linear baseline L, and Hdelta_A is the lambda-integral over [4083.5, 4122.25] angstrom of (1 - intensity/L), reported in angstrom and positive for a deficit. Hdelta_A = 3.1 angstrom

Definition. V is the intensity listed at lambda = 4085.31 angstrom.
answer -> 15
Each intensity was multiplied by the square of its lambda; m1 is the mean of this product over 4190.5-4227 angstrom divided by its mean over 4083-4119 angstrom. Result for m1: 1.1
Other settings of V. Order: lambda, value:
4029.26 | 14.6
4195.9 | 13.2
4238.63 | 14.1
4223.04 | 14.2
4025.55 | 15.3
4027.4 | 15.6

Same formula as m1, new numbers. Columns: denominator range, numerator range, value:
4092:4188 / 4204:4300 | 1.04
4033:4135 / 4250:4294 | 1.08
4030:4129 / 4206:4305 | 1.08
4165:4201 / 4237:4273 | 1.02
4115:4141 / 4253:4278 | 1.02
